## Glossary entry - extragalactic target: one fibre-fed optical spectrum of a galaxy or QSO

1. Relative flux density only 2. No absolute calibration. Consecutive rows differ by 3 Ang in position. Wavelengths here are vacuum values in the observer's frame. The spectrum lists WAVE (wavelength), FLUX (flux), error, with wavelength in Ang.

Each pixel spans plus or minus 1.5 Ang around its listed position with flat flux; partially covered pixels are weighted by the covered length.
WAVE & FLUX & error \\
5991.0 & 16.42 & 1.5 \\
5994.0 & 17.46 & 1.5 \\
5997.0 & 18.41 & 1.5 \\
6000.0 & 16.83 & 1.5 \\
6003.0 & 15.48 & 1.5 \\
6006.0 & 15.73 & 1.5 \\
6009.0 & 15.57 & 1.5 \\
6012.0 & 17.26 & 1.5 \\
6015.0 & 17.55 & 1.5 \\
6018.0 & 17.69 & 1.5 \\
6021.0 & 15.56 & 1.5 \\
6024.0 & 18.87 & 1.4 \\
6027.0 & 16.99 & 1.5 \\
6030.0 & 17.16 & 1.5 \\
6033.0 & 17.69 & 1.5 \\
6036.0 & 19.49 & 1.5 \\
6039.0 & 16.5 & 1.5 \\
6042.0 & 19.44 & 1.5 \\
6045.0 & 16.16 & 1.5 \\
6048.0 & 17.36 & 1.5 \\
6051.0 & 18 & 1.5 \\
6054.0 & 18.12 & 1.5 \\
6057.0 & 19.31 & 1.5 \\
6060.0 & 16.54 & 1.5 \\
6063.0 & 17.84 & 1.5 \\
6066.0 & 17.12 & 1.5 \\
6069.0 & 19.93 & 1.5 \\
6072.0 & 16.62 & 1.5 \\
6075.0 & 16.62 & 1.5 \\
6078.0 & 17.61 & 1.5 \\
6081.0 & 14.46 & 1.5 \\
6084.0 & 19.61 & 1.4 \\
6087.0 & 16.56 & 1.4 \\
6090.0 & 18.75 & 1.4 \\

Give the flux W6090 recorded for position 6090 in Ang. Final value 18.75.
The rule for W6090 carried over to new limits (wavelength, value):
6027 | 16.99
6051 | 18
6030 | 17.16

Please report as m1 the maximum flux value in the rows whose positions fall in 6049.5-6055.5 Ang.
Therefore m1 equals 18.12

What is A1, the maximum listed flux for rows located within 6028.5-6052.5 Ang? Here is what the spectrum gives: 19.49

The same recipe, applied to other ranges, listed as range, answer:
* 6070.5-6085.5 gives 19.61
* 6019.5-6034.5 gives 18.87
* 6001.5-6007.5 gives 15.73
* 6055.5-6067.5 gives 19.31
